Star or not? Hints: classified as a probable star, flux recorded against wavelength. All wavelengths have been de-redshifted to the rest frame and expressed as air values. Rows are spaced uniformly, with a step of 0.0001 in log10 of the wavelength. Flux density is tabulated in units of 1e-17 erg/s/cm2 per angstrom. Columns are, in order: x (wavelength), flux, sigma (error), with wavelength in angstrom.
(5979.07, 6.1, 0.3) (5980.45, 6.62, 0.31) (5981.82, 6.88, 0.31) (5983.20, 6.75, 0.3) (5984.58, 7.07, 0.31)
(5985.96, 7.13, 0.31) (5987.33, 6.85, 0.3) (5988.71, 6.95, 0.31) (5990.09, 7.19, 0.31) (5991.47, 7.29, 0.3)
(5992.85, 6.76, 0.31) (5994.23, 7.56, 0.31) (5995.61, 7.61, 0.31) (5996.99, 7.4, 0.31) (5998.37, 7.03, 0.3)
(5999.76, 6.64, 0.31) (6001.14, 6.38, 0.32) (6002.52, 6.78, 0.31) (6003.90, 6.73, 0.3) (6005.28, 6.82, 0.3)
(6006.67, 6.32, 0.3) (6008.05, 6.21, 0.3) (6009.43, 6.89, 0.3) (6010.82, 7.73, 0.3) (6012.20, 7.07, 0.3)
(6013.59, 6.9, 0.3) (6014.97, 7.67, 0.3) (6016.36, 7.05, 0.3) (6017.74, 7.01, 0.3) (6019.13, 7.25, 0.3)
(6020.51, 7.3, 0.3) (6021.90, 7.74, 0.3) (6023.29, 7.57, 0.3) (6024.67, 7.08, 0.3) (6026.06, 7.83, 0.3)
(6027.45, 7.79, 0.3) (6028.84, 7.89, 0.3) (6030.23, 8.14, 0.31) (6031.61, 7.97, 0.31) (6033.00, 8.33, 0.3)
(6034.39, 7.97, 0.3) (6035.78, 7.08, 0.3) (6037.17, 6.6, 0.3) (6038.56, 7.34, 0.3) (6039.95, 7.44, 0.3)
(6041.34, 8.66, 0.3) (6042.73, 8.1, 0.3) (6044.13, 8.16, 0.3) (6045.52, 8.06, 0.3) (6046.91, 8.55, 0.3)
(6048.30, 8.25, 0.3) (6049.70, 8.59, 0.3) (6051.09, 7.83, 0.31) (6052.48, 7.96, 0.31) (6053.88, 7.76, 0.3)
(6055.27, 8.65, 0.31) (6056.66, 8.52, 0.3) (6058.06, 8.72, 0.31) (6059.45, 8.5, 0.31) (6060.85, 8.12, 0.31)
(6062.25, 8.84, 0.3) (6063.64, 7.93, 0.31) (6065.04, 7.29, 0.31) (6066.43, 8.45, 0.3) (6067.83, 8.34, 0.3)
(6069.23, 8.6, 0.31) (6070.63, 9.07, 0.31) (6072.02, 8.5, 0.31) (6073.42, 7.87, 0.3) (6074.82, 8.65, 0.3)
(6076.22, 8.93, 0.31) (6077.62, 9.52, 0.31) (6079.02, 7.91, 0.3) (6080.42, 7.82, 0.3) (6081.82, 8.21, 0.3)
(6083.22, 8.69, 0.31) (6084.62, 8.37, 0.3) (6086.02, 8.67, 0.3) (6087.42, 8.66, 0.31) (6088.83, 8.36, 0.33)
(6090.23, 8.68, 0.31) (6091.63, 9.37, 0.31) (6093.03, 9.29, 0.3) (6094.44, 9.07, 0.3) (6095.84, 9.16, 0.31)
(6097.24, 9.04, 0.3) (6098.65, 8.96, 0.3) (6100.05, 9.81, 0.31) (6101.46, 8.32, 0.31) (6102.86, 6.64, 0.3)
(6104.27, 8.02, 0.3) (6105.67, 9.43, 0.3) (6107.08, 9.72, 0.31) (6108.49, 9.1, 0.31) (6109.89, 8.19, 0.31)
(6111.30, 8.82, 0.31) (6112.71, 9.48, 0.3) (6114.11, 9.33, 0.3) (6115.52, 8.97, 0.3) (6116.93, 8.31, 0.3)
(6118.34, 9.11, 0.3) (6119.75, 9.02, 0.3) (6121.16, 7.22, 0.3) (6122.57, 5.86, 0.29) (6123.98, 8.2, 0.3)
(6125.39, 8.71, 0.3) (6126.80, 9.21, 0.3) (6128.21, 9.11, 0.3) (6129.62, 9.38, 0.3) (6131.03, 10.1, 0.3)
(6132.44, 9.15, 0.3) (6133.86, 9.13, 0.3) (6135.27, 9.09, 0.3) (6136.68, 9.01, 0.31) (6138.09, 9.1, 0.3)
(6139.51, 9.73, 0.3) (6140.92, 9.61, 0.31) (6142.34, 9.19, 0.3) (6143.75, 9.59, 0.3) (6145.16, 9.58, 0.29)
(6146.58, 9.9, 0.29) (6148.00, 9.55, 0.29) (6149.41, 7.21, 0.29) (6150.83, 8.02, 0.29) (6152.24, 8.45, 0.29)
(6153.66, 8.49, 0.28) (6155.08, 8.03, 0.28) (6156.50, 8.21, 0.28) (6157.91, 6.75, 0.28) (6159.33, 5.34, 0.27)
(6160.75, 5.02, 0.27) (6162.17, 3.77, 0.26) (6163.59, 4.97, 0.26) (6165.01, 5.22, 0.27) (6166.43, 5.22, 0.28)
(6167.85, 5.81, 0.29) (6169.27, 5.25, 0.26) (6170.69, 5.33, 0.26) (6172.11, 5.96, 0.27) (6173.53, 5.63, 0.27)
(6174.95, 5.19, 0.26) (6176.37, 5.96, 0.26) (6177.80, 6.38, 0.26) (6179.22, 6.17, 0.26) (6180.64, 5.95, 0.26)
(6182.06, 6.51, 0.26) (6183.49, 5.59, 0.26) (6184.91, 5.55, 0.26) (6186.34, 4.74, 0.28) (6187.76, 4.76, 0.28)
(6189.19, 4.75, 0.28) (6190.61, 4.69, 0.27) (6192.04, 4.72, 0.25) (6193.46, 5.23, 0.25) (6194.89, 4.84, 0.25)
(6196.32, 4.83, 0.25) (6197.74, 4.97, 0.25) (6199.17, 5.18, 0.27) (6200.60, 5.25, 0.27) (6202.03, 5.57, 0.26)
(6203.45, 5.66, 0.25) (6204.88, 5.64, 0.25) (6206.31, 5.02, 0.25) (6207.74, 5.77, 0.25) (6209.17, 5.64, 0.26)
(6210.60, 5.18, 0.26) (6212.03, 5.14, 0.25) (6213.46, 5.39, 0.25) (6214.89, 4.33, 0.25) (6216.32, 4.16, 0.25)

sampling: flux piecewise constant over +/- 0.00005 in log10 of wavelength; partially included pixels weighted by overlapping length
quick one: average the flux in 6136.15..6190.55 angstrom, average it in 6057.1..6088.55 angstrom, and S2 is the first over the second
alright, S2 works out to 0.81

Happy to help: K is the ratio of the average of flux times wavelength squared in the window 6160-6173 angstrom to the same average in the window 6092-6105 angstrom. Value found 0.61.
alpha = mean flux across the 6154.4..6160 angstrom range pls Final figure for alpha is 7.09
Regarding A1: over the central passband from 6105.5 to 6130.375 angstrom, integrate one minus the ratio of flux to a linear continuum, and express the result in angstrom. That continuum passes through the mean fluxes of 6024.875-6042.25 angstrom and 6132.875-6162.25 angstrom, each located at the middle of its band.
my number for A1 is -1.7 angstrom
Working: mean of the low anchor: 7.74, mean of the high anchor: 8.33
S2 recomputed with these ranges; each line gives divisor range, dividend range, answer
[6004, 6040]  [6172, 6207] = 0.73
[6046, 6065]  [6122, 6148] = 1.10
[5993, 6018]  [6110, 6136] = 1.26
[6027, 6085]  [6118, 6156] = 1.08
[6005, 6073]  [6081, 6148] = 1.14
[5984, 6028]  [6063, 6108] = 1.21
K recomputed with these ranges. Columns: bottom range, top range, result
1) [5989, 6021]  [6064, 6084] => 1.23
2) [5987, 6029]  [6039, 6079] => 1.19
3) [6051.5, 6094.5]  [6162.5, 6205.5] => 0.66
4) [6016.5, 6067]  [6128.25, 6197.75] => 0.90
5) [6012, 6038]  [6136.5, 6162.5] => 1.14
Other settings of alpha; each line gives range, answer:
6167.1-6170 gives 5.53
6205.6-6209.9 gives 5.47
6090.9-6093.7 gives 9.34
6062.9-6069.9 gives 8.13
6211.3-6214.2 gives 5.26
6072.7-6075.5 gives 8.25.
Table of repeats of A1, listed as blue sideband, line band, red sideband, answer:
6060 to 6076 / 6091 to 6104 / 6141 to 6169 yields -1.34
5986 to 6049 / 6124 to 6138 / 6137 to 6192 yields -4.70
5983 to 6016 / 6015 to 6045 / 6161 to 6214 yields -4.09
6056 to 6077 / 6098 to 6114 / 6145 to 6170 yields -2.16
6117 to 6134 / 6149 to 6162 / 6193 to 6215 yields 0.42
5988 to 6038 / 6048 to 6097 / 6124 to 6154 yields -2.30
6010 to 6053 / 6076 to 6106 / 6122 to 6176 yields -3.86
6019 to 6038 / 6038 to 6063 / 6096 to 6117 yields -0.83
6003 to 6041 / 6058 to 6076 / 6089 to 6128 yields -0.74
